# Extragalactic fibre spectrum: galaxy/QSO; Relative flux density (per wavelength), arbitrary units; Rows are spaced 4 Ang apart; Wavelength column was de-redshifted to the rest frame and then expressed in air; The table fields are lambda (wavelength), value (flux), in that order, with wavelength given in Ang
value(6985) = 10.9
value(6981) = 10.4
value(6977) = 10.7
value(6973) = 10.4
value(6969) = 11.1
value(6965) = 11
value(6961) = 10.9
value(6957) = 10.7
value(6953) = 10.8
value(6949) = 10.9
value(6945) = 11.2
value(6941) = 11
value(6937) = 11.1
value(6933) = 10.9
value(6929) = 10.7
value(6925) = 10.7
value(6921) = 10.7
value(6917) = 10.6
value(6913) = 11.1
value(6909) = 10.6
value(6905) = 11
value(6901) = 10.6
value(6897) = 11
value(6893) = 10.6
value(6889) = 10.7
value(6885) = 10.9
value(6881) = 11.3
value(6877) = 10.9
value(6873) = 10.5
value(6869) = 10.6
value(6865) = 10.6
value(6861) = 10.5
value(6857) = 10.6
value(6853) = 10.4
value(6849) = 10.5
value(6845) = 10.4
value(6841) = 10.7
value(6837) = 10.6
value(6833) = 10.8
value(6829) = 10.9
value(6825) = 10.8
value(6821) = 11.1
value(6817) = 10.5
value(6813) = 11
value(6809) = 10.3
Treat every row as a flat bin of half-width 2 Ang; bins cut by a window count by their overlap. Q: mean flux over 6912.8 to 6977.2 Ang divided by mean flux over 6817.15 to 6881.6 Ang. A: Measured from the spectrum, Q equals 1.0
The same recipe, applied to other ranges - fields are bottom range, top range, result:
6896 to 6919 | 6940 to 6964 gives 1.01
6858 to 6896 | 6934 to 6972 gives 1.02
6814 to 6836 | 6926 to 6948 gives 1.01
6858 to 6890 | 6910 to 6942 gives 1.01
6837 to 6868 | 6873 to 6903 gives 1.03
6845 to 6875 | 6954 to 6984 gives 1.02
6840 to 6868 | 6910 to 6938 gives 1.03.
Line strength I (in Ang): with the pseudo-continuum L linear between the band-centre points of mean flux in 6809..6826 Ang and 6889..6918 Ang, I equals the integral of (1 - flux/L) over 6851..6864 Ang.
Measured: 0.34 Ang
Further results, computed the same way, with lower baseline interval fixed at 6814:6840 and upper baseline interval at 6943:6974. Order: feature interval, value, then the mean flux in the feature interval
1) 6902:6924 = 0.1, 10.8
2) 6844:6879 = 0.8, 10.6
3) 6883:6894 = 0.1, 10.7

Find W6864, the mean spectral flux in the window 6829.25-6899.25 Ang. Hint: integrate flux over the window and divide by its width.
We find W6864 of 10.7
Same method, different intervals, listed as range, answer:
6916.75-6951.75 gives 10.9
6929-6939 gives 10.9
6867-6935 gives 10.8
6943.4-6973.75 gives 10.9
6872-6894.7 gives 10.8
